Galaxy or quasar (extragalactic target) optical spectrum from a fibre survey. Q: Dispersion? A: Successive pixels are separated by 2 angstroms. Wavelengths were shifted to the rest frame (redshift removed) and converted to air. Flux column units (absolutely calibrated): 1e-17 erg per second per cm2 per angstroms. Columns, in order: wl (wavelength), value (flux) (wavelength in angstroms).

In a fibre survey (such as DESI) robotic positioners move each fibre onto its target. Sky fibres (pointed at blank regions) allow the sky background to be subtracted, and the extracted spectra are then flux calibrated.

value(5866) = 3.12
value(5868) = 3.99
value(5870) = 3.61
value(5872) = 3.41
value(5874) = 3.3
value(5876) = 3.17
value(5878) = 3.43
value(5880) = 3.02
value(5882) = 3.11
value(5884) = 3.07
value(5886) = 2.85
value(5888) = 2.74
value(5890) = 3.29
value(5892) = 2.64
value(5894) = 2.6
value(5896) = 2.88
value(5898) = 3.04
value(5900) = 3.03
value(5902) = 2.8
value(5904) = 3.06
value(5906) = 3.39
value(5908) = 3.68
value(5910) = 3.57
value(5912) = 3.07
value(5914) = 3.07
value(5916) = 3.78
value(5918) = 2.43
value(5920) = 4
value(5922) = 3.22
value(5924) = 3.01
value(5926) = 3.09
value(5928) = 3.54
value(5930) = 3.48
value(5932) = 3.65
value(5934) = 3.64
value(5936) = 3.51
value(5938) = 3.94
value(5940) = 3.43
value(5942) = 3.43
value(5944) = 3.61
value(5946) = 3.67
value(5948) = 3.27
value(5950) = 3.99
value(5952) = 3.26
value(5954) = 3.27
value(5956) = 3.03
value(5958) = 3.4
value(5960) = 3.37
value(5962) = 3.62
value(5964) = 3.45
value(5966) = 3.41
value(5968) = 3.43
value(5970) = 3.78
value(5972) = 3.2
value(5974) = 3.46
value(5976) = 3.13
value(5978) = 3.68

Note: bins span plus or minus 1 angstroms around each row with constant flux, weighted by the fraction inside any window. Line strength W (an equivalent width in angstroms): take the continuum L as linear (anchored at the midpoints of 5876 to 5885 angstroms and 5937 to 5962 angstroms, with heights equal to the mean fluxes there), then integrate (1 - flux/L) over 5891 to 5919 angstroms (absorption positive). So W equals 1.7 angstroms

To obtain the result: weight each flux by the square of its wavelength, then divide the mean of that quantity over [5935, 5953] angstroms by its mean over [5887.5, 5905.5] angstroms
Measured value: 1.2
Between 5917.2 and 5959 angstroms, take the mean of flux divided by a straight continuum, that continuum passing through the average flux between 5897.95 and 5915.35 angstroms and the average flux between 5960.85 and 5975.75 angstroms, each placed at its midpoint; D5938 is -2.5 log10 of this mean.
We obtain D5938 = -0.029 mag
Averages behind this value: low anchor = 3.21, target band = 3.43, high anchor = 3.46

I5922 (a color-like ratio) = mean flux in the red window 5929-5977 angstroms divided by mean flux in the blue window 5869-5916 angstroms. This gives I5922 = 1.11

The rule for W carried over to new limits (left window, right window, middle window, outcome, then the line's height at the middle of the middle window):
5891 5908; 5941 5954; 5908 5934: -1.1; 3.22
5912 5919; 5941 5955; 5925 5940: -1.1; 3.3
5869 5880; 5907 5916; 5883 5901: 2.5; 3.37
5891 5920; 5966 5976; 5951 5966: 0.1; 3.37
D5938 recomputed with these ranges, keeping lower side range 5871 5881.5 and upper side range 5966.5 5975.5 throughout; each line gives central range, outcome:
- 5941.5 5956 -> -0.02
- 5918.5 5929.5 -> 0.01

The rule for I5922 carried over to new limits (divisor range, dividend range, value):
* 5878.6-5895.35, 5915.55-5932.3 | 1.14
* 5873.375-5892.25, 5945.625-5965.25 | 1.11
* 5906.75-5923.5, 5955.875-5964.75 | 1.02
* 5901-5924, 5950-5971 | 1.05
